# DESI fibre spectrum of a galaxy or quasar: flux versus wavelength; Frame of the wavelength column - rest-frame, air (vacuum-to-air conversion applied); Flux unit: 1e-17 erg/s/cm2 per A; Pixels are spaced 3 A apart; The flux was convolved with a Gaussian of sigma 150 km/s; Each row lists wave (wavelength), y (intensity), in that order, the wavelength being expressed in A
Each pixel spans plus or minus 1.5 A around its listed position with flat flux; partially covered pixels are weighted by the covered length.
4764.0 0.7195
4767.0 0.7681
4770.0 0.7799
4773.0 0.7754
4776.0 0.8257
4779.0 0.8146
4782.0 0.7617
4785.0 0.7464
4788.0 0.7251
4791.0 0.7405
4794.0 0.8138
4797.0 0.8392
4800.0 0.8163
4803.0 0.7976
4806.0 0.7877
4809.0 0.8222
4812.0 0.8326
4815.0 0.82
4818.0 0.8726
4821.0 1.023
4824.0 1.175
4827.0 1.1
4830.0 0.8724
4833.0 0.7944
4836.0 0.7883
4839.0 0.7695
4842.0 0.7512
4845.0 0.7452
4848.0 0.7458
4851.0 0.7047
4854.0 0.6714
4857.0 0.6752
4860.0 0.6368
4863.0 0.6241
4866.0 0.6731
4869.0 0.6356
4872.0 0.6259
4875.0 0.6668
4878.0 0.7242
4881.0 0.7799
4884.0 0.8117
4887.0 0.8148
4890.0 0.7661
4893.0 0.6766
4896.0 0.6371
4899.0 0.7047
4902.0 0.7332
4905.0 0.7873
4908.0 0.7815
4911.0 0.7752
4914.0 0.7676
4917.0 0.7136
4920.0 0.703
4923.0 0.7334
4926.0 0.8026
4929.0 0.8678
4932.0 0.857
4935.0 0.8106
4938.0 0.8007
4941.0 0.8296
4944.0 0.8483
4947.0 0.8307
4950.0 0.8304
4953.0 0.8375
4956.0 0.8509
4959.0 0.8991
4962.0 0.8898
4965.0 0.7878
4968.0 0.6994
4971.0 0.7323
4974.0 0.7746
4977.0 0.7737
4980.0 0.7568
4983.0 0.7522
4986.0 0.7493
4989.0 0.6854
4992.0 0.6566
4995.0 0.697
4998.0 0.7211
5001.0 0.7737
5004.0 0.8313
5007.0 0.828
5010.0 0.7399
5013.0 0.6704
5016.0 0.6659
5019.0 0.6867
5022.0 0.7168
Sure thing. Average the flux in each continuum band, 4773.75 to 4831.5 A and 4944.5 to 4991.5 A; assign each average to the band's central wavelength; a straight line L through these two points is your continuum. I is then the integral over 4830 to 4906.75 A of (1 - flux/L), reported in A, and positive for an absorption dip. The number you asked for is 9.8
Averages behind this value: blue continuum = 0.851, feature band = 0.721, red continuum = 0.788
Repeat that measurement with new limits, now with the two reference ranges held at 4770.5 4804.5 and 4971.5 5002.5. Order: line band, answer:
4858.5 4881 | 3.0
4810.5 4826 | -3.4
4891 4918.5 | 0.9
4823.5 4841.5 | -2.7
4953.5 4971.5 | -1.8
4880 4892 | -0.4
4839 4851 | 0.4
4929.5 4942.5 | -1.4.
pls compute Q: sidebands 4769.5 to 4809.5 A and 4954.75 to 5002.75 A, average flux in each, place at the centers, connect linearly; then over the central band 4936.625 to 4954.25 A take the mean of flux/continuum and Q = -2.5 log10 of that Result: -0.09 mag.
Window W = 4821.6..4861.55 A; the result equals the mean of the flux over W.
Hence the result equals 0.807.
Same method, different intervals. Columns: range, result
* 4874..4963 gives 0.784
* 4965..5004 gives 0.737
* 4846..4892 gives 0.704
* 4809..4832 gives 0.944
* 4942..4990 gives 0.795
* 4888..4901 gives 0.702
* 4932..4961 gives 0.839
